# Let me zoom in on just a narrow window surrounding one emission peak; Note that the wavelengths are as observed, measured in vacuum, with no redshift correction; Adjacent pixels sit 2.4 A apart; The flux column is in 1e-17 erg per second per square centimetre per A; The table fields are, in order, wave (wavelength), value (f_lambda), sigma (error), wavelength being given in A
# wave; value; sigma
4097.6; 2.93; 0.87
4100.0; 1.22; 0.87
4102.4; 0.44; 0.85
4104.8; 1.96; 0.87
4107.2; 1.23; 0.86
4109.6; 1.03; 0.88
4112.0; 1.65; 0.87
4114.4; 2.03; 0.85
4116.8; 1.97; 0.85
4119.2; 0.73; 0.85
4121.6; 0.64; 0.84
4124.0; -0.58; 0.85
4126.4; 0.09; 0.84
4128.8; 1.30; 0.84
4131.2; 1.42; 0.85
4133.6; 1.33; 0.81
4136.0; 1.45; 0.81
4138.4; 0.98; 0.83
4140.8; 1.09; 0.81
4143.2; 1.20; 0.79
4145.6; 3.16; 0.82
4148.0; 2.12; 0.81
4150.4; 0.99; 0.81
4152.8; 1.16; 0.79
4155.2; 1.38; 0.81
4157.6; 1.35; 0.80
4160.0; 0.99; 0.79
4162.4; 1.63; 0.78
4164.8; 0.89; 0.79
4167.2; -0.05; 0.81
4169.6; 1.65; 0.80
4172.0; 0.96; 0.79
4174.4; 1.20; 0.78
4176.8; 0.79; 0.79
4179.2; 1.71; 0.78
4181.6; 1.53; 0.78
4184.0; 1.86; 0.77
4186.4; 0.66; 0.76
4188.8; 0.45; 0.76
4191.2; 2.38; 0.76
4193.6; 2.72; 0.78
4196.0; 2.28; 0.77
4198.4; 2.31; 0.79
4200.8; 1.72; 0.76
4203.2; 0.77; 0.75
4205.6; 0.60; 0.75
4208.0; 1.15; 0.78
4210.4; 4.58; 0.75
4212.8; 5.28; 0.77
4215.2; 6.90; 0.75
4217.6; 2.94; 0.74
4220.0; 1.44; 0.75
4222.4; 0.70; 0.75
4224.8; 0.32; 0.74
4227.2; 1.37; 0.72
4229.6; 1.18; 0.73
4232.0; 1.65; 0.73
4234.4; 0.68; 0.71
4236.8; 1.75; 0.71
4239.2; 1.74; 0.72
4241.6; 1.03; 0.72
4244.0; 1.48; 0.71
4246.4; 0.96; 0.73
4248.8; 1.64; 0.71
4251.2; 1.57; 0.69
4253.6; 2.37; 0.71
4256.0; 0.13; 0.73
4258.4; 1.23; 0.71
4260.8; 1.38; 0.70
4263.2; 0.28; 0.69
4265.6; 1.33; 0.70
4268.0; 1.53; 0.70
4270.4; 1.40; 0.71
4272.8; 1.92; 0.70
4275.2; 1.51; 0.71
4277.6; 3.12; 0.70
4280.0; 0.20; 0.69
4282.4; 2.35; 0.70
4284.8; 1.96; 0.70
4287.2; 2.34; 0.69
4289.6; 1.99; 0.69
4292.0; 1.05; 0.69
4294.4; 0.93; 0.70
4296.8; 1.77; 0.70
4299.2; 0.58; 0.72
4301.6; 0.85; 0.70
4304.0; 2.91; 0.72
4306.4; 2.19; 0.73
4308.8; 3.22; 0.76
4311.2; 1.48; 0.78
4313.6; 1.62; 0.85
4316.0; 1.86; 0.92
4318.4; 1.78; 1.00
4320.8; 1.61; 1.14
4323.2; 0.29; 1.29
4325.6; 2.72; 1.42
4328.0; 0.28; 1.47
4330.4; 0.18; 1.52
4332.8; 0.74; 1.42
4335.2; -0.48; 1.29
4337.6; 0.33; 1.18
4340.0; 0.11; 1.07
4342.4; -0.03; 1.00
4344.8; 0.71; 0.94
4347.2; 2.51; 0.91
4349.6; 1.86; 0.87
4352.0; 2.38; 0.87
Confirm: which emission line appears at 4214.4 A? [O II] 3727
